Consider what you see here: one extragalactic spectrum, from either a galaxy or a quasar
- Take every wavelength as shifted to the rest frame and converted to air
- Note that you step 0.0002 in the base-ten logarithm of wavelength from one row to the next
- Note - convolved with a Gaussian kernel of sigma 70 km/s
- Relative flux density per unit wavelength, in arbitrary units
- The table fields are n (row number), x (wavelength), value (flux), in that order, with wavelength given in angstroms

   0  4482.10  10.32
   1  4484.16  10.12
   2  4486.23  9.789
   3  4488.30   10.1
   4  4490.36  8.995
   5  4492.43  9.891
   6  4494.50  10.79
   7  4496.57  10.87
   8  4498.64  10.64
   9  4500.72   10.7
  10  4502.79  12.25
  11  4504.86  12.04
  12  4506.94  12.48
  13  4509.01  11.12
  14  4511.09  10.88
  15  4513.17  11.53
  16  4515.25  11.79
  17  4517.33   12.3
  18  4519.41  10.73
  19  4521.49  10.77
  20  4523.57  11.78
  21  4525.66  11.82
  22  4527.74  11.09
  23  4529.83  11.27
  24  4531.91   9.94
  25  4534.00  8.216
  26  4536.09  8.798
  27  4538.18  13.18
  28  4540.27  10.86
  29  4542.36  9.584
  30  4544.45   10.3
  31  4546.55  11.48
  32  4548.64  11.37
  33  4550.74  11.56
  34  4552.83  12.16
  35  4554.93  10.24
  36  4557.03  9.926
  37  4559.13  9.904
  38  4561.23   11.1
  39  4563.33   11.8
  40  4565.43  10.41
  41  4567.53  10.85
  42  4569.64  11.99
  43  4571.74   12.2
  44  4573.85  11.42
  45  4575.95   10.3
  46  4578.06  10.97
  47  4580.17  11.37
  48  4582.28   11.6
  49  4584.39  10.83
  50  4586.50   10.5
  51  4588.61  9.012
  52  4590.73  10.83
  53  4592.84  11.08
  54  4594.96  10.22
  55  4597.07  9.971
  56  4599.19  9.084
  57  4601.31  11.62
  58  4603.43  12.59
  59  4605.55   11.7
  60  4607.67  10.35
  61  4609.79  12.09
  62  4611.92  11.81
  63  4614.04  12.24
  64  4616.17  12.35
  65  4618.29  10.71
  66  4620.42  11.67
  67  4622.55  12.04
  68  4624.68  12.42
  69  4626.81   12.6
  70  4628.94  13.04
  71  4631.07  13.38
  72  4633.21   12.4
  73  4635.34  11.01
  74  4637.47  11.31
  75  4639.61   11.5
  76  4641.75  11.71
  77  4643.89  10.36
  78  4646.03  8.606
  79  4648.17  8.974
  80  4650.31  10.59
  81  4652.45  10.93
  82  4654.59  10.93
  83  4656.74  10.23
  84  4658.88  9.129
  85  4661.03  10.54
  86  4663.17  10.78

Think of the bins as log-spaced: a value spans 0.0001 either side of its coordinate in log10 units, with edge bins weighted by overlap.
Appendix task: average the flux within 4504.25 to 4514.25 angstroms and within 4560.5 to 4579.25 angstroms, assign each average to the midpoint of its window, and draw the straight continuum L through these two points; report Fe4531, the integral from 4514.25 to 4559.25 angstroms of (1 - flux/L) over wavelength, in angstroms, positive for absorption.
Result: 2.1 angstroms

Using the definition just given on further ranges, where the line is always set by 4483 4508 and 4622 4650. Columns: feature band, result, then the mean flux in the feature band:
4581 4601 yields 1.45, 10.4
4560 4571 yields -0.15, 11.2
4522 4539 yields 0.27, 10.7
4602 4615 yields -0.55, 11.8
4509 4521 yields -0.62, 11.4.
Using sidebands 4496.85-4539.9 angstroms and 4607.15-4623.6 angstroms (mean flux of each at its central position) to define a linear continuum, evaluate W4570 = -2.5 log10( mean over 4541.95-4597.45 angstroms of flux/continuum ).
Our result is 0.05 mag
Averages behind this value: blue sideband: 11.2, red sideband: 11.7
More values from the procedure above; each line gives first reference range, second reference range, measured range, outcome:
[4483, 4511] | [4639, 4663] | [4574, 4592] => -0.02 mag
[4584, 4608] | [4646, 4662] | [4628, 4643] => -0.17 mag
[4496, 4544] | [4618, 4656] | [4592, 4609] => 0.04 mag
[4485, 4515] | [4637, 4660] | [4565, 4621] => -0.06 mag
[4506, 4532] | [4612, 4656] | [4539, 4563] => 0.06 mag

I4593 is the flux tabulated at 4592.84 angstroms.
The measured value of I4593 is 11.08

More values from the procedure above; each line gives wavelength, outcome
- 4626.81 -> 12.6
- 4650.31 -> 10.59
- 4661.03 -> 10.54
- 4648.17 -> 8.974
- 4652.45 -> 10.93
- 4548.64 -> 11.37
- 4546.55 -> 11.48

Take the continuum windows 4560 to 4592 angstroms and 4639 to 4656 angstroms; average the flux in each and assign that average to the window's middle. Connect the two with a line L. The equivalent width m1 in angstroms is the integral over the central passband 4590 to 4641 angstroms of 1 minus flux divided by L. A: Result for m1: -4.4 angstroms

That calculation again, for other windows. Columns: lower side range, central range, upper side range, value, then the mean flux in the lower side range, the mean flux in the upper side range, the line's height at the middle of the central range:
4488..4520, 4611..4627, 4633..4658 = -1.8 angstroms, 11.1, 10.6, 10.7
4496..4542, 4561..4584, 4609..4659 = -0.1 angstroms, 11.1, 11.4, 11.2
